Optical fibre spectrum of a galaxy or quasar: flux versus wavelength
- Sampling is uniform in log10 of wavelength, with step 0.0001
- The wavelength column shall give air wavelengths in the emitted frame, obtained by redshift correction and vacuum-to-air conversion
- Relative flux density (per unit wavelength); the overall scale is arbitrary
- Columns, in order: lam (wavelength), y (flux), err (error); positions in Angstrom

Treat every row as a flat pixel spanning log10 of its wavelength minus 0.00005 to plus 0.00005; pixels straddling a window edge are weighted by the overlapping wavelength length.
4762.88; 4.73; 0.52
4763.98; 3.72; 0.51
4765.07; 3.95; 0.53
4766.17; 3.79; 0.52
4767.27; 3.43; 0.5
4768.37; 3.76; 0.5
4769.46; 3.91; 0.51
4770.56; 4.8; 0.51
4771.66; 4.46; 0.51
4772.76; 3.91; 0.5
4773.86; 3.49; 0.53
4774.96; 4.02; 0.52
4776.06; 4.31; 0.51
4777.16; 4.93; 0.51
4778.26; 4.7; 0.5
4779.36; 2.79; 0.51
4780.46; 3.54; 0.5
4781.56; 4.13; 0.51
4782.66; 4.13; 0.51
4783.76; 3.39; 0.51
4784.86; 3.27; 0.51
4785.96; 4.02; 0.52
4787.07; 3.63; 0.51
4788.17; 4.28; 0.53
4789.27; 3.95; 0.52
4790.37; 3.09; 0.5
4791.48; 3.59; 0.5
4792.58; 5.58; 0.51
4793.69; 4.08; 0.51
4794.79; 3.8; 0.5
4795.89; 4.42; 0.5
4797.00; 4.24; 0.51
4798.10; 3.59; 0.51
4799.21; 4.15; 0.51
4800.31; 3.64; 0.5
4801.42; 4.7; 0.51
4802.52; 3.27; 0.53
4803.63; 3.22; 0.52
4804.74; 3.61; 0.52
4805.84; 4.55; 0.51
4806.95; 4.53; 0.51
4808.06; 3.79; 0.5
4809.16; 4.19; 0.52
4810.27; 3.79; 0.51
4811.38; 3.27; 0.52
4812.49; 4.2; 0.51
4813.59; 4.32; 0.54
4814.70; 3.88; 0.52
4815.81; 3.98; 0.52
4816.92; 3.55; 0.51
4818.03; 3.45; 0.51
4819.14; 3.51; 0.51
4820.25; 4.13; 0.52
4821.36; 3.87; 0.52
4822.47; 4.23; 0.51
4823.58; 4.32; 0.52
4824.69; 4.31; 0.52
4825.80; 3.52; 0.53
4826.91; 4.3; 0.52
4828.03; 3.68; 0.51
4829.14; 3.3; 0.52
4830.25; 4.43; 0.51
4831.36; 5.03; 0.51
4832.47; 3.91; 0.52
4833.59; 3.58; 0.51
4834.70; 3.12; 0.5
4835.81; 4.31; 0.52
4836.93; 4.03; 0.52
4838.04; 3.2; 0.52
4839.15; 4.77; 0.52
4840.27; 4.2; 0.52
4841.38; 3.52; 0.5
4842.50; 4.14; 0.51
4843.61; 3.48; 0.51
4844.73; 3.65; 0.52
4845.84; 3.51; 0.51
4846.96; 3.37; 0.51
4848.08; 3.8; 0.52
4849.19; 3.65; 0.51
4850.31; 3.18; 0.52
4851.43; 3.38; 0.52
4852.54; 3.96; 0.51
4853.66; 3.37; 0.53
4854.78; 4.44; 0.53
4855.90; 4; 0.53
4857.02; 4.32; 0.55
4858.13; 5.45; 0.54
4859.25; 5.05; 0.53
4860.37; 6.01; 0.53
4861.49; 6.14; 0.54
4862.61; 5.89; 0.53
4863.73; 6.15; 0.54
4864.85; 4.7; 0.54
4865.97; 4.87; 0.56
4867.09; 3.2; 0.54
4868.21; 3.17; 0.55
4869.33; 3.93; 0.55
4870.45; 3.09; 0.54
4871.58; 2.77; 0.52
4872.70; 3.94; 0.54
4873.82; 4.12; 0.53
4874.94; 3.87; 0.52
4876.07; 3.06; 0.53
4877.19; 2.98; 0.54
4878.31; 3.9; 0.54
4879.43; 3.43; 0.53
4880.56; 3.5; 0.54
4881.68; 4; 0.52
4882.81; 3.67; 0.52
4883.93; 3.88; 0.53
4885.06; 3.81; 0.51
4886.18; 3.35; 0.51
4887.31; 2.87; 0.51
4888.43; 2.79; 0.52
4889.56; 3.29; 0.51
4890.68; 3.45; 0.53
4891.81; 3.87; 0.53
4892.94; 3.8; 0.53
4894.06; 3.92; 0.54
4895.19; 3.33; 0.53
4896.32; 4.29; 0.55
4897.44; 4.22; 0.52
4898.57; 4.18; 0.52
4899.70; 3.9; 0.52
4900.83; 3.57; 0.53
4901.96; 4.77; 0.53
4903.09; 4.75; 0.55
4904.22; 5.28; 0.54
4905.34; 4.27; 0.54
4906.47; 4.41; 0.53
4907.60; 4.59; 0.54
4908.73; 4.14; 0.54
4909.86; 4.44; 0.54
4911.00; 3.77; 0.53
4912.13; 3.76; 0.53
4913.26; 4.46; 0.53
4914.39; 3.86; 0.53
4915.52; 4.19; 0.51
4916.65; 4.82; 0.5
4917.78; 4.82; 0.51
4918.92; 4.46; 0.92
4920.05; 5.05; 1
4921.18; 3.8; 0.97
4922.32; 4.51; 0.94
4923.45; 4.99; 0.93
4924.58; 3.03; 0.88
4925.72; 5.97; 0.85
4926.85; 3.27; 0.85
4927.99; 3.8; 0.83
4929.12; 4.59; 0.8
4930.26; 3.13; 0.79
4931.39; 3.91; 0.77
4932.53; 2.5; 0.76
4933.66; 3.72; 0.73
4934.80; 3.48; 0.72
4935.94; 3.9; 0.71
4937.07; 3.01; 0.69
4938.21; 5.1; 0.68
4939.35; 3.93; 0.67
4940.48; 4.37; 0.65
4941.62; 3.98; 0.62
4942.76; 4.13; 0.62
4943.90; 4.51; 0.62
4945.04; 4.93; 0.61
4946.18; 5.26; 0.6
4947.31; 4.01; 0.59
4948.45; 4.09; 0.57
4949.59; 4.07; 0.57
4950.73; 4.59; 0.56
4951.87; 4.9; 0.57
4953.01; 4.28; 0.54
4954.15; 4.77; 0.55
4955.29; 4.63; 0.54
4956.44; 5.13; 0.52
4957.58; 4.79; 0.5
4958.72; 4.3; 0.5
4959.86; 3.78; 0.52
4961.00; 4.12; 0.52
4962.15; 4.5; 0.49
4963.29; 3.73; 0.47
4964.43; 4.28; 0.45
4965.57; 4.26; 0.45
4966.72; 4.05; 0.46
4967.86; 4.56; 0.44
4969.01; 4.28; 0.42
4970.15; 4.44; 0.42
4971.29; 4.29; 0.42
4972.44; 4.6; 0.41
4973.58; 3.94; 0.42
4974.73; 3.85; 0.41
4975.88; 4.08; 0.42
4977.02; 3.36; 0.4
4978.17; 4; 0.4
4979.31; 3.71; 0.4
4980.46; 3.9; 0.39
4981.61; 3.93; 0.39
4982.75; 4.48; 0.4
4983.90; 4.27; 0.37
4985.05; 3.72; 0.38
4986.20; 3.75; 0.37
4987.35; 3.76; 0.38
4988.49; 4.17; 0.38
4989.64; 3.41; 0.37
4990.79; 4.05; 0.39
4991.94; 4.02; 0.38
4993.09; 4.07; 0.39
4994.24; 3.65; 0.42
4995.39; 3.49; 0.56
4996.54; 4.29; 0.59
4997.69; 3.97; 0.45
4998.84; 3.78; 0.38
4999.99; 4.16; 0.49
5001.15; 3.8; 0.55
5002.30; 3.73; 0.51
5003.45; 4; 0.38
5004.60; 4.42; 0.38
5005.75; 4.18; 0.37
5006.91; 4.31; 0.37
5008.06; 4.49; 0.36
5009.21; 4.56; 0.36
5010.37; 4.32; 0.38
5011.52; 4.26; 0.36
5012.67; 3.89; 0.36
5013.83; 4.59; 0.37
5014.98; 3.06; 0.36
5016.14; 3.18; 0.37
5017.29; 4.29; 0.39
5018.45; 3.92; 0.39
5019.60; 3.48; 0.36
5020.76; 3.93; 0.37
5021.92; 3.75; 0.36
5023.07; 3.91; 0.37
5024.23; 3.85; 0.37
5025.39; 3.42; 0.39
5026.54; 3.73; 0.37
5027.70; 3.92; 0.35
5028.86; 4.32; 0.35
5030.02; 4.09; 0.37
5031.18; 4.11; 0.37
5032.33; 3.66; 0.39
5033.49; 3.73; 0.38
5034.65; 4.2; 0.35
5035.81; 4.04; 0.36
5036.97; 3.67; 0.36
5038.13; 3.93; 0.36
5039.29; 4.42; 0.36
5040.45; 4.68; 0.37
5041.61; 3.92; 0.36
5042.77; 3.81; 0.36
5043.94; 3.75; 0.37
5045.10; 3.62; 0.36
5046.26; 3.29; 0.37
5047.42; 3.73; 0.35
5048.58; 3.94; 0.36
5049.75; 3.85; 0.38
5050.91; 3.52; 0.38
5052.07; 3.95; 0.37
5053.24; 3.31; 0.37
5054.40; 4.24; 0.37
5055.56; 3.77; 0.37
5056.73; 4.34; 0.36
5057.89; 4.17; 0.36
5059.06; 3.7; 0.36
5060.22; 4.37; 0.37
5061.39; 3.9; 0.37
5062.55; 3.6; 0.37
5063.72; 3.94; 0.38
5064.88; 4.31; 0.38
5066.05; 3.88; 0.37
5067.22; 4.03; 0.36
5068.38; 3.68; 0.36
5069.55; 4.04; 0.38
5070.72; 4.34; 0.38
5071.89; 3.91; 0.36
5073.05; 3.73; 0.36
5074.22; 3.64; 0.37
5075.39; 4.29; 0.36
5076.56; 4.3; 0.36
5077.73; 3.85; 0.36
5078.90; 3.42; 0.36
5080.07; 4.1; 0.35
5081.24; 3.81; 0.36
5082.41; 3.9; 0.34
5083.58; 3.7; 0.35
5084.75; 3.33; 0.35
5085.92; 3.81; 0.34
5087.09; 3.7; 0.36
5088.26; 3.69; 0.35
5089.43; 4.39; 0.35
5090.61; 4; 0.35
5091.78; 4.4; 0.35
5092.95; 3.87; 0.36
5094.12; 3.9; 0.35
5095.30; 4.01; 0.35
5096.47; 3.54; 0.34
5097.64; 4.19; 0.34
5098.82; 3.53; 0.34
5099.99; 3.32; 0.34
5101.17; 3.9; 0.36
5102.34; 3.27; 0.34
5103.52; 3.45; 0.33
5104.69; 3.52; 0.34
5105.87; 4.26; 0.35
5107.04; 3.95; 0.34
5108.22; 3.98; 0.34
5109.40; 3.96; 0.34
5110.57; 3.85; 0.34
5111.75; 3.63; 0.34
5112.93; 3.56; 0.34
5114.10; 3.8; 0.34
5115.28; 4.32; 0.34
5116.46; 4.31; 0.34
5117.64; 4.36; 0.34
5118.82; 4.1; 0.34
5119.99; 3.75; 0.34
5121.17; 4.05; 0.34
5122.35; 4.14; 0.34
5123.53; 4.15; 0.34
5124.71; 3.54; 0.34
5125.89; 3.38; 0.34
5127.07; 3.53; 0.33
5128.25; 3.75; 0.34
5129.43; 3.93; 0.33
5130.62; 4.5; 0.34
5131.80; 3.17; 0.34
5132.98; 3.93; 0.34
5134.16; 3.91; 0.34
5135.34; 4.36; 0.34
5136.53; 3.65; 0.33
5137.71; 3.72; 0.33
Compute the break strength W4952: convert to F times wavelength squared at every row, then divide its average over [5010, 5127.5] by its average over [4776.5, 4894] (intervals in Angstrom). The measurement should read 1.09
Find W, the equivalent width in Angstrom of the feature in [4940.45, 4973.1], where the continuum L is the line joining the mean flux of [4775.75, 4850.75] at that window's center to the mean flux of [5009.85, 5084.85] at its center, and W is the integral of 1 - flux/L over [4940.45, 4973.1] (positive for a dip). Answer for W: -4.16 Angstrom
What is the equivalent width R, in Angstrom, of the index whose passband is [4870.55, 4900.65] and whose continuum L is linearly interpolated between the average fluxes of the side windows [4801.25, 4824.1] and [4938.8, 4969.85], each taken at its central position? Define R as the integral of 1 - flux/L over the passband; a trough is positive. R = 3.90 Angstrom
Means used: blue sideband 3.91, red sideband 4.38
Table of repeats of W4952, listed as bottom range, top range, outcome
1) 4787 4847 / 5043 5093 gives 1.09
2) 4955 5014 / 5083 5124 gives 0.99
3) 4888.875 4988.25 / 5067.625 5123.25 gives 0.99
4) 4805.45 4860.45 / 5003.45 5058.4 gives 1.08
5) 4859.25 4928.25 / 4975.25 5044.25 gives 1.01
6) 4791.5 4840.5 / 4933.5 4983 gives 1.13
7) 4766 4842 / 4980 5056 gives 1.09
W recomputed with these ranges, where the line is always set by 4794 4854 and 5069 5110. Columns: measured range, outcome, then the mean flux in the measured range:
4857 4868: -3.7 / 5.16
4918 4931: -1.3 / 4.25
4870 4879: 0.9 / 3.47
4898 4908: -1.4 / 4.41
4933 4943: -0.2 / 3.94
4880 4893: 1.2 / 3.51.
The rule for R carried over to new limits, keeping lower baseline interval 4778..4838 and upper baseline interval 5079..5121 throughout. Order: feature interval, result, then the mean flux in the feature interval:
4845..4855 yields 0.8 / 3.6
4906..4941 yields -2.0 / 4.12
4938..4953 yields -2.1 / 4.43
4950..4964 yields -2.0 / 4.45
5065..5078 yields -0.4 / 3.99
